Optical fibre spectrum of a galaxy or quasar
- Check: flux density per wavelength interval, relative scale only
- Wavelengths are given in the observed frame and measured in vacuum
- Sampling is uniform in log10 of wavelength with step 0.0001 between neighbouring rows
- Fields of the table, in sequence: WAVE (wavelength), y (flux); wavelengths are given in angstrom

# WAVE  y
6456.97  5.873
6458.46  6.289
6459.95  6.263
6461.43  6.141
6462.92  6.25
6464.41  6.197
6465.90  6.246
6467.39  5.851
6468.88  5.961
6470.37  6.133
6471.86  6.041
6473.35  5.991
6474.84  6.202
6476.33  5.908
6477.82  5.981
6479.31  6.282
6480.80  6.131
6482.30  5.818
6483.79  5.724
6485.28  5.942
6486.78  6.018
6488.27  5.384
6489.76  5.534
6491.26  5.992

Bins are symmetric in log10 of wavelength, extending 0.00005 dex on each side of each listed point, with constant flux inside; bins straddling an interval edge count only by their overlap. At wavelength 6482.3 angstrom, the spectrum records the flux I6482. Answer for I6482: 5.818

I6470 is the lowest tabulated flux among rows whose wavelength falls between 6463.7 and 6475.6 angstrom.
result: 5.851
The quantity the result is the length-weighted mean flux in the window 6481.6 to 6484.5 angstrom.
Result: 5.78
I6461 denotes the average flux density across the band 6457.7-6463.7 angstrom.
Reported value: 6.23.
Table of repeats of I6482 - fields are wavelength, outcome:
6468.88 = 5.961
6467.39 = 5.851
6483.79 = 5.724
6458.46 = 6.289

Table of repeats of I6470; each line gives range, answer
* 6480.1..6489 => 5.384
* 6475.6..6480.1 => 5.908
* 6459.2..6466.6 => 6.141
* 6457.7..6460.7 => 6.263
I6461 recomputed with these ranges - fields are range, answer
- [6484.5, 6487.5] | 5.97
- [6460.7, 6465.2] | 6.19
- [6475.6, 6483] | 6.02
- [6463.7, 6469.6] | 6.06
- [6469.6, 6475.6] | 6.09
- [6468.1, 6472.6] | 6.04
